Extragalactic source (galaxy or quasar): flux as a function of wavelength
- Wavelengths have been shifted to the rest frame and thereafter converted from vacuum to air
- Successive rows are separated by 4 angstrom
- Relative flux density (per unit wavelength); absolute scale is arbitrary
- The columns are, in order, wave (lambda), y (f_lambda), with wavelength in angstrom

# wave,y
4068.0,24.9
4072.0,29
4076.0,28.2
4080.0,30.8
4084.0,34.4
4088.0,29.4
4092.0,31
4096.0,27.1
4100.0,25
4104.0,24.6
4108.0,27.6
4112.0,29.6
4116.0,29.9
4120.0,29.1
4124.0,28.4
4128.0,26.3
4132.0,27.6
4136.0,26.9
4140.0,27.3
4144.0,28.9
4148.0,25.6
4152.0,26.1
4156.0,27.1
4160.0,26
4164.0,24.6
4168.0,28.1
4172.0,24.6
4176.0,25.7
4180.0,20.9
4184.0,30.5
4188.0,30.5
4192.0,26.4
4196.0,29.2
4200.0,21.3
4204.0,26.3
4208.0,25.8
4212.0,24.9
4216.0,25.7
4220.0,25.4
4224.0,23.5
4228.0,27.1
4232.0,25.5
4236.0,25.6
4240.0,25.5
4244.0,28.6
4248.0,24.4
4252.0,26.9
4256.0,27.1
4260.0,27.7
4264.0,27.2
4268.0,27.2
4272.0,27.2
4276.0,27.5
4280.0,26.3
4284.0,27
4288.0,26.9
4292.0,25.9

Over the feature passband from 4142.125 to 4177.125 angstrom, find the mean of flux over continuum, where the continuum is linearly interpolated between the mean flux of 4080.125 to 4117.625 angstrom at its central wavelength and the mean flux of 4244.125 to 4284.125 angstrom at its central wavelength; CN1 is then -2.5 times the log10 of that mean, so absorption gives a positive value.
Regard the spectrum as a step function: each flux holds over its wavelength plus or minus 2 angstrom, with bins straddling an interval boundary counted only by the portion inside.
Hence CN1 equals 0.07 mag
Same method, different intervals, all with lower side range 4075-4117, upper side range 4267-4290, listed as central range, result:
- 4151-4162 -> 0.07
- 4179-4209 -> 0.05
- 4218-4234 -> 0.09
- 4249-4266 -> 0.01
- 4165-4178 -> 0.08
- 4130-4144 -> 0.04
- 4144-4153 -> 0.07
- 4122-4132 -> 0.04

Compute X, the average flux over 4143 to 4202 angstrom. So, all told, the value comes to 26.3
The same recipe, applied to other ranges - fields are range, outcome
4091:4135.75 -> 27.7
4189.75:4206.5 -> 25.9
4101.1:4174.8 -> 27.1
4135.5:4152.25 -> 27.1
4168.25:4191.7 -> 26.6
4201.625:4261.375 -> 26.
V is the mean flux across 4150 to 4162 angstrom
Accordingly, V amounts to 26.4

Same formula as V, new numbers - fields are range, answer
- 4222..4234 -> 25.4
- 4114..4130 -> 28.4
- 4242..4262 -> 26.9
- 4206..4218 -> 25.5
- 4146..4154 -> 25.9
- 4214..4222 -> 25.5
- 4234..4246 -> 26.6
